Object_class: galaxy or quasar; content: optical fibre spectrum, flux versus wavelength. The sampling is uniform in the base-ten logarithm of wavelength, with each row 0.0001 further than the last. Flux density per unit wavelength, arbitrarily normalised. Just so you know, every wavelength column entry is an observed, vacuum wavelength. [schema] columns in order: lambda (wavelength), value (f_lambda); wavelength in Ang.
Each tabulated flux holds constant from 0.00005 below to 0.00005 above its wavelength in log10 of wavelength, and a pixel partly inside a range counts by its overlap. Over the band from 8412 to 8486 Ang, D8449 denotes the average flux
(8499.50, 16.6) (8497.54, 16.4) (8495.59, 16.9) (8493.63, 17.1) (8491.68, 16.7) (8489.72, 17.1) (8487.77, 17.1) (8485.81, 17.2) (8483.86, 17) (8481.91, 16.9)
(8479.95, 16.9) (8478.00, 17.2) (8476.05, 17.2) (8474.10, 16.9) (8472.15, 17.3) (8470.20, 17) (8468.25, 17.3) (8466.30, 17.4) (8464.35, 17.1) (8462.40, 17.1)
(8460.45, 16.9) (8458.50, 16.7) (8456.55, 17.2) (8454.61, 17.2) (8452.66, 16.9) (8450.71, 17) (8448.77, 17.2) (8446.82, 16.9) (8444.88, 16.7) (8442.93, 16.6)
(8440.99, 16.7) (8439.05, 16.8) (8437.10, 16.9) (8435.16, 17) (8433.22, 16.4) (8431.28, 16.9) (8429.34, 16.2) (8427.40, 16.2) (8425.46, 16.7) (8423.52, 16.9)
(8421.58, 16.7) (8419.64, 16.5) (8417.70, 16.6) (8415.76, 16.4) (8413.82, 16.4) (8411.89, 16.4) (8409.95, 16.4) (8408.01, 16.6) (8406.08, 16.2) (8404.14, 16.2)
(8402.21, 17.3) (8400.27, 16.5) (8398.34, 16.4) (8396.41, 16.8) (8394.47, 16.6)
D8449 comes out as 16.9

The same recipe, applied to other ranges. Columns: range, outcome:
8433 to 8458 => 16.9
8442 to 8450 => 16.9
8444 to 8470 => 17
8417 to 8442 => 16.7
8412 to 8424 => 16.6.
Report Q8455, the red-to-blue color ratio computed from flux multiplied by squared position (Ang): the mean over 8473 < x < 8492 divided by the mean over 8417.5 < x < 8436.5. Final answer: 1.04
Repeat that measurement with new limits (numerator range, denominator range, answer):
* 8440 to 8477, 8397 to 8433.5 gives 1.04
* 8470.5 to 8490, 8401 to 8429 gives 1.05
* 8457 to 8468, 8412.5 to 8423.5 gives 1.04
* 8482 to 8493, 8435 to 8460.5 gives 1.02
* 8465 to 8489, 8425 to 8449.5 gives 1.03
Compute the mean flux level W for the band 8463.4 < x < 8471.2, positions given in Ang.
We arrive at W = 17.2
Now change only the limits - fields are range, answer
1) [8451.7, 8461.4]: 17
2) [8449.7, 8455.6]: 17.1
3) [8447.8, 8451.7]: 17.1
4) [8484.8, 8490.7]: 17.1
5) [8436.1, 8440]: 16.8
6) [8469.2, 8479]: 17.1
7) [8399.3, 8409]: 16.6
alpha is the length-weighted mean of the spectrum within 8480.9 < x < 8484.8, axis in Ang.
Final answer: 16.9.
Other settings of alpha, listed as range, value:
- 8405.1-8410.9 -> 16.4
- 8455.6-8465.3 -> 17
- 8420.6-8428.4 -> 16.6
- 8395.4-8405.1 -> 16.6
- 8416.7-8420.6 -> 16.5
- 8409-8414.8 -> 16.4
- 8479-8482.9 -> 16.9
